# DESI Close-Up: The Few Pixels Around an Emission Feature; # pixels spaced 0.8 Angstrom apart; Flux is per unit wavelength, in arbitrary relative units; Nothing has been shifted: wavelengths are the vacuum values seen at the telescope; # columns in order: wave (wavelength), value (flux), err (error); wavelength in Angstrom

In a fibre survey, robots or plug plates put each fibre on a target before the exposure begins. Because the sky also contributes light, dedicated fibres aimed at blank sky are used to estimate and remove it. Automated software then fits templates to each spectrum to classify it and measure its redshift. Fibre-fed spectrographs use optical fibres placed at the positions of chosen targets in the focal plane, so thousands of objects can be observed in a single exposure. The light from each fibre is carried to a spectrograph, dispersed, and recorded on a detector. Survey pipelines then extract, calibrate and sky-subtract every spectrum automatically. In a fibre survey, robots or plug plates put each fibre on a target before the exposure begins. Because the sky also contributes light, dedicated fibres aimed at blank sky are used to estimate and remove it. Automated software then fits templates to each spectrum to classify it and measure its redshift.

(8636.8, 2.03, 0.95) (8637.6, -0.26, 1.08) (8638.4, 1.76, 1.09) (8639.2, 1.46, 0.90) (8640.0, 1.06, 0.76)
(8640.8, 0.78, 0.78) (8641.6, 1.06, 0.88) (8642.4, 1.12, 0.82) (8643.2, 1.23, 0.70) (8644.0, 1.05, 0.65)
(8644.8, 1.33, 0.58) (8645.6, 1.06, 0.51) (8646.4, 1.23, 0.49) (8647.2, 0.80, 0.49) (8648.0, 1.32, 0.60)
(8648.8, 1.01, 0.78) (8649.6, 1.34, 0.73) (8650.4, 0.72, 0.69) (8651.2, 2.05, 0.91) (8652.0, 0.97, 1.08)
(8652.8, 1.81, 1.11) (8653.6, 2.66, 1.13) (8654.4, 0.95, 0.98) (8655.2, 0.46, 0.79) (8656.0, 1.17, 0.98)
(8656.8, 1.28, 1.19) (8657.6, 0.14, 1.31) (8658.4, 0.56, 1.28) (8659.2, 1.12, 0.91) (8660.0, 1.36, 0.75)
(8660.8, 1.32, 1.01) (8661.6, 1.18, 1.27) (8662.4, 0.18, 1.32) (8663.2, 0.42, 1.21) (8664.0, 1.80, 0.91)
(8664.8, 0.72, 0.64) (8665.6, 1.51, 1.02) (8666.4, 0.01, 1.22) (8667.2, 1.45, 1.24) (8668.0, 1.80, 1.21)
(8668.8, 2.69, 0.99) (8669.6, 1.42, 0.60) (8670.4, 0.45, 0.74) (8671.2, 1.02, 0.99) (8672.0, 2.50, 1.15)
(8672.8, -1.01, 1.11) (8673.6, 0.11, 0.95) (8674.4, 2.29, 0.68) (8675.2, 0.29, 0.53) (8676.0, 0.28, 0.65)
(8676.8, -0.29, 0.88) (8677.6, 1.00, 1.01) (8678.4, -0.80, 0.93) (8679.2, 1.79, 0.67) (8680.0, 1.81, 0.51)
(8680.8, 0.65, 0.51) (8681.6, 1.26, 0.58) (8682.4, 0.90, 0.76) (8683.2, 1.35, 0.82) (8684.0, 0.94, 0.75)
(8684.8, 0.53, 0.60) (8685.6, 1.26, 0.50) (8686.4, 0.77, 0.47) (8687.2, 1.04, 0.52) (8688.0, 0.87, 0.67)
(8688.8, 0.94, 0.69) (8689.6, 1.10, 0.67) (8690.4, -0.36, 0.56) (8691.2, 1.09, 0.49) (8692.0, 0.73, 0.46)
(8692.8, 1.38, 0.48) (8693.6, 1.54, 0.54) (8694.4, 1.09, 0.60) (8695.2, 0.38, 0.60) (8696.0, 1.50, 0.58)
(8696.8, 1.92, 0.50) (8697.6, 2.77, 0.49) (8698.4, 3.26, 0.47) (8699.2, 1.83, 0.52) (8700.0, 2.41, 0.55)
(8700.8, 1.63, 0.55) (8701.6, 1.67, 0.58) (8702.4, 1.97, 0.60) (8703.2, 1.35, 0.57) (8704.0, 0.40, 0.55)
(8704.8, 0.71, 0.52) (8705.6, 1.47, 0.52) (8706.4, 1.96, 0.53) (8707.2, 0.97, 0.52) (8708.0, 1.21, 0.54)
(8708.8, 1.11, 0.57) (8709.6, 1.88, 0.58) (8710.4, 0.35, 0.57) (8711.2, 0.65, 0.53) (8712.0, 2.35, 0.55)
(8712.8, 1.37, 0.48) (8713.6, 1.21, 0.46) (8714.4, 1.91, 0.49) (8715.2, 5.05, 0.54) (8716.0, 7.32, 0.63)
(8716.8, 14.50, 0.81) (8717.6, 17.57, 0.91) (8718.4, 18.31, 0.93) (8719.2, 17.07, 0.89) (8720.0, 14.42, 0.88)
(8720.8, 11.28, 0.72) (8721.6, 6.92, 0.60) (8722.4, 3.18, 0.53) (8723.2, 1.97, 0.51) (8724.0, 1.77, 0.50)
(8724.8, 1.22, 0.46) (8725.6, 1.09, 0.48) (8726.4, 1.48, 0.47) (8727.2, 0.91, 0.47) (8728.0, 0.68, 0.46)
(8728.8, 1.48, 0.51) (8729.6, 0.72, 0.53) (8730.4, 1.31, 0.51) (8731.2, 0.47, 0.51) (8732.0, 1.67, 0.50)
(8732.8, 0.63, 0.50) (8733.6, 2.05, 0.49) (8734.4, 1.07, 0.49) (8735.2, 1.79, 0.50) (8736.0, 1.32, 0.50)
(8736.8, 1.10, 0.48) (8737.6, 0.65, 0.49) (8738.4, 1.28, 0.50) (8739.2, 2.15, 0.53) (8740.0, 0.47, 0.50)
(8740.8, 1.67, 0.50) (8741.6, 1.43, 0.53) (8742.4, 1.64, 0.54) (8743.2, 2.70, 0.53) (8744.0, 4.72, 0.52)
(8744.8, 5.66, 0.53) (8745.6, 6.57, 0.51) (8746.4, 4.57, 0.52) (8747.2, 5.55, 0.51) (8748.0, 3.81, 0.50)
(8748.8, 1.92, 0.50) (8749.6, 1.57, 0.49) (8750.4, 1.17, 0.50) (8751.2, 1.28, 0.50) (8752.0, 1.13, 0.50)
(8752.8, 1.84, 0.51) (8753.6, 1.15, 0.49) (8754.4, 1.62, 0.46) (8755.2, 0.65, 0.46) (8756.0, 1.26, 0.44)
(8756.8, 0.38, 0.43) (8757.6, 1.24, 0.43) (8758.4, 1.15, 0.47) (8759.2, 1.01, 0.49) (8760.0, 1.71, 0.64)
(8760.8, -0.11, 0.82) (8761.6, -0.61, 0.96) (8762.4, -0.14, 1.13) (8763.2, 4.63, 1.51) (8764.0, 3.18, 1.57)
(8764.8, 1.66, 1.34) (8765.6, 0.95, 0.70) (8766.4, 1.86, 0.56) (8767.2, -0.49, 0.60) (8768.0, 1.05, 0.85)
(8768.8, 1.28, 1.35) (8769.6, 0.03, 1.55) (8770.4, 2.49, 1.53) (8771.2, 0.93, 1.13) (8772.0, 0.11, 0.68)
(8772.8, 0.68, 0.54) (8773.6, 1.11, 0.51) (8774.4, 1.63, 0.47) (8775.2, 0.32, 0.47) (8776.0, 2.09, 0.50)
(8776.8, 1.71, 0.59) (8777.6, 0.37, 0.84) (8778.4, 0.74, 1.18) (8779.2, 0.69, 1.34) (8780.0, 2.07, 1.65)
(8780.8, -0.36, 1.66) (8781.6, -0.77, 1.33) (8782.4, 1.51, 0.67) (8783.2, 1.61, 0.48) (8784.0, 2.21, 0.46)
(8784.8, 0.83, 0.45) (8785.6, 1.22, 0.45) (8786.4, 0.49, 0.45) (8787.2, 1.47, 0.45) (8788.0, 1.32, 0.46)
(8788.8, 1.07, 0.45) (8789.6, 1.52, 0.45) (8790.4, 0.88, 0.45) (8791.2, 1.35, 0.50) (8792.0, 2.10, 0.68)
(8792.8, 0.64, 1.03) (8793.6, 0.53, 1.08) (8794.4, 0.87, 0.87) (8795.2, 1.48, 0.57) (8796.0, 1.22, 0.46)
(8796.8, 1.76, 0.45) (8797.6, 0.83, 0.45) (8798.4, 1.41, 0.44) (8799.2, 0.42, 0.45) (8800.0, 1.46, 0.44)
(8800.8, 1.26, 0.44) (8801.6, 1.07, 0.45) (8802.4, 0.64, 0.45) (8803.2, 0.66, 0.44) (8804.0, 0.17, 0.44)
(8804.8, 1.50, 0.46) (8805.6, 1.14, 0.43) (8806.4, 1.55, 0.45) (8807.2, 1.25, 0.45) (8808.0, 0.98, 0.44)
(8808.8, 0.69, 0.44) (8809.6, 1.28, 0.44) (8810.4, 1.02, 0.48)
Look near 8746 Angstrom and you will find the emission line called [N II]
